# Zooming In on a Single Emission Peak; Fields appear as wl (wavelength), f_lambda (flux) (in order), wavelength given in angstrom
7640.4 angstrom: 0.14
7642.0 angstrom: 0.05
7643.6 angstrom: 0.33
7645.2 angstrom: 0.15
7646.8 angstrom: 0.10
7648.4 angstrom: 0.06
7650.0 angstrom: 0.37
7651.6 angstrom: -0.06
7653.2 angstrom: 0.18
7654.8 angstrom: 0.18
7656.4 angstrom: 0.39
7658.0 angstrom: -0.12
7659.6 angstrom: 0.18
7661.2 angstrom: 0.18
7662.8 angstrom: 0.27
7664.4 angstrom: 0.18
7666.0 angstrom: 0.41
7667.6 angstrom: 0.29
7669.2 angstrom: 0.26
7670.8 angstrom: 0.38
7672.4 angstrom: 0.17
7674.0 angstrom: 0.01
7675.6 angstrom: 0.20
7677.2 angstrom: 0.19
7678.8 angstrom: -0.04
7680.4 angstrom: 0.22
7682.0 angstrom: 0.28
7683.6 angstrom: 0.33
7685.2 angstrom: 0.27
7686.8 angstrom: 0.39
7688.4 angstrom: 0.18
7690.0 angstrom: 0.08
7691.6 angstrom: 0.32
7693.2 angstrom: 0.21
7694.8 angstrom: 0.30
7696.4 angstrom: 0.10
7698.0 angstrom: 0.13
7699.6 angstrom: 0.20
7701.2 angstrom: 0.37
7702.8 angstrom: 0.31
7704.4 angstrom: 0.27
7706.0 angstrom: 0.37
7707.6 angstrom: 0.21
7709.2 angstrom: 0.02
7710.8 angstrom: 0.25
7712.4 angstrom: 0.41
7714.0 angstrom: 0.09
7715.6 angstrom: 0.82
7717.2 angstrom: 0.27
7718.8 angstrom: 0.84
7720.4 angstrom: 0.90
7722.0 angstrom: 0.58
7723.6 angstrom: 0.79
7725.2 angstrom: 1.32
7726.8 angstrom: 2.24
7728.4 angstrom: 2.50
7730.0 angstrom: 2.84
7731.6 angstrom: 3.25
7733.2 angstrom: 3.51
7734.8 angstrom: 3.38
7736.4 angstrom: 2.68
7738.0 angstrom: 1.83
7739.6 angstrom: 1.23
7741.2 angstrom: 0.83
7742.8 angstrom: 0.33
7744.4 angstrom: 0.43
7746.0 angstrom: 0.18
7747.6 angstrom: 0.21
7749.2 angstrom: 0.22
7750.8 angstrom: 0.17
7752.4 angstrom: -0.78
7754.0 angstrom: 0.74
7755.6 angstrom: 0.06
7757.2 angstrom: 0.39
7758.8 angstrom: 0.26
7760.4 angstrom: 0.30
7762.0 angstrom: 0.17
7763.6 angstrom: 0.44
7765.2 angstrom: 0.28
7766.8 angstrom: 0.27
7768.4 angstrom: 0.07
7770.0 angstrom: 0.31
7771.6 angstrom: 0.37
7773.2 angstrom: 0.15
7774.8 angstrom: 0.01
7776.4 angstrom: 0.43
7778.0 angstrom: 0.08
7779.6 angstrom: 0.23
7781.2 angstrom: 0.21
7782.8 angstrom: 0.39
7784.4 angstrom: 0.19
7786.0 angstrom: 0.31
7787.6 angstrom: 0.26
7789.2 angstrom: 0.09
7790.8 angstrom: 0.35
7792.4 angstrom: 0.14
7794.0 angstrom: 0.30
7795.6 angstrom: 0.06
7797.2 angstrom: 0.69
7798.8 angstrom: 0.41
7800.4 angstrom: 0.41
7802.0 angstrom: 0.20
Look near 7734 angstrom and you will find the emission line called [O II] 3727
